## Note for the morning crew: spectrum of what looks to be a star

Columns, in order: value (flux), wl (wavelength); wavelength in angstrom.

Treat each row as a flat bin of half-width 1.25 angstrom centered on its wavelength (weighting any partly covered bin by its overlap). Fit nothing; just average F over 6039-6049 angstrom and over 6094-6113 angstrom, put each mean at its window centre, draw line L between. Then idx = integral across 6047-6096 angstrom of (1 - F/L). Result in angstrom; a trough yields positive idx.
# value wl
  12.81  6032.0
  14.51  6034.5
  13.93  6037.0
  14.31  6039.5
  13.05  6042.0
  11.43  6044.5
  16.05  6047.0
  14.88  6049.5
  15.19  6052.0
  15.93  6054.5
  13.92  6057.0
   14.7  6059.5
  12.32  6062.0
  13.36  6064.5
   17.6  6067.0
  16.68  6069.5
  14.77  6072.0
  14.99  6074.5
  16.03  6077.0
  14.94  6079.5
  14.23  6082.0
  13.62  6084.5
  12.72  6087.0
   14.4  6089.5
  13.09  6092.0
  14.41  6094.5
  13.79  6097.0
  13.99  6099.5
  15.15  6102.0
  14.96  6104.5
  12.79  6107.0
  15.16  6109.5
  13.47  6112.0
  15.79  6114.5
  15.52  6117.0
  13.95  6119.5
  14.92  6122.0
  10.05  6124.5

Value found -2.4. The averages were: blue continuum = 13.8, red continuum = 14.2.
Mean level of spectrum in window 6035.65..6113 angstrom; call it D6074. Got 14.4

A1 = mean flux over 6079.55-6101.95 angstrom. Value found 13.9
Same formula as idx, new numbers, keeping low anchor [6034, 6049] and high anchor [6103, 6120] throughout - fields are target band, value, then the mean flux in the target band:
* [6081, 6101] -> 0.79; 13.8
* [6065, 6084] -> -1.65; 15.4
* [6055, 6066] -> 0.19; 13.8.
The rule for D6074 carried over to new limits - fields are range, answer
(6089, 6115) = 14.2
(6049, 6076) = 15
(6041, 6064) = 14.1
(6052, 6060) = 14.9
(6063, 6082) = 15.4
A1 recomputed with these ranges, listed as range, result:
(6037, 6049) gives 13.8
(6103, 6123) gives 14.6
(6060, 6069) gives 14.6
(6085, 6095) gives 13.6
